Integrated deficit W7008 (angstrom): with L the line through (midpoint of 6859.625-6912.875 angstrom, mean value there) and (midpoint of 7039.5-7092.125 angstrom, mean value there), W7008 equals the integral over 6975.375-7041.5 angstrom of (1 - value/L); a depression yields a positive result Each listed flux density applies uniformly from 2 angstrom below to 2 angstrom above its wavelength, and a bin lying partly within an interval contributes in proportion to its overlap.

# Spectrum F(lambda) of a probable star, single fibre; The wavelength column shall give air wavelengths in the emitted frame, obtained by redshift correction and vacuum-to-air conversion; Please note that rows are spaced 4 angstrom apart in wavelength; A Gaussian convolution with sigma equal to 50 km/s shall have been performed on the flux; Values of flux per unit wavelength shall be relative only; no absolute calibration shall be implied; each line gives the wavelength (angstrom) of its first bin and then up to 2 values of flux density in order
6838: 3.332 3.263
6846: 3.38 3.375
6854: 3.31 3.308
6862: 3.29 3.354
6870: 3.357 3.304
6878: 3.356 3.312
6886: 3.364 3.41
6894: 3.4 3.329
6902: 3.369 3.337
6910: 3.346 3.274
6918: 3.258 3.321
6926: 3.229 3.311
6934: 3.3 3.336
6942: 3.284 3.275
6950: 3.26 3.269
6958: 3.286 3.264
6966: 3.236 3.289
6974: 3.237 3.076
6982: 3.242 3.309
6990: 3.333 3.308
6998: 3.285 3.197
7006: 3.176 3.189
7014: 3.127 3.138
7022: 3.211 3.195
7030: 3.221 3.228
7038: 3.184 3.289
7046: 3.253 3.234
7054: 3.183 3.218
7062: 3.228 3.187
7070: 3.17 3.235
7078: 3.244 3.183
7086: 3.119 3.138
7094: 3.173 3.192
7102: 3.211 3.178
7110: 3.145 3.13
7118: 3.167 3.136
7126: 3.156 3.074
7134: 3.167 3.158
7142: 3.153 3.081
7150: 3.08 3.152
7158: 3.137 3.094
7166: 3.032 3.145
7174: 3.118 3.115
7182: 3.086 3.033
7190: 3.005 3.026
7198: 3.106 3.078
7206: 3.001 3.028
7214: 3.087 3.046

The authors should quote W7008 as 0.7 angstrom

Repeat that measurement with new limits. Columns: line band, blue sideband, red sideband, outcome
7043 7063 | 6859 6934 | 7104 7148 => -0.2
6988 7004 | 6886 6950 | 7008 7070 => -0.2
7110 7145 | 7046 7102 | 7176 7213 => -0.1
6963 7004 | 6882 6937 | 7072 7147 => 0.2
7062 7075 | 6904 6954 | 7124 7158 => -0.1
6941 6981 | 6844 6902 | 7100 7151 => 0.4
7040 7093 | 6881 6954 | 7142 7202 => -0.4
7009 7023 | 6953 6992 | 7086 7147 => 0.3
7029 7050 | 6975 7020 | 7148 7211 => -0.3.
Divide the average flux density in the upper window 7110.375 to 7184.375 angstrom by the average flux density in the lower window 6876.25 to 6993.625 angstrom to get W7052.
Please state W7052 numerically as 0.9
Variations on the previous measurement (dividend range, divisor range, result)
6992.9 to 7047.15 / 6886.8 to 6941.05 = 0.97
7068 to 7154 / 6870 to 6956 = 0.95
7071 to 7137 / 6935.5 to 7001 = 0.97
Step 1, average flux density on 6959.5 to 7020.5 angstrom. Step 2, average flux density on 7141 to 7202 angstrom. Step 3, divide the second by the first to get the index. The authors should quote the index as 1.0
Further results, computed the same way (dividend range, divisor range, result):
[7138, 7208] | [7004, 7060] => 0.96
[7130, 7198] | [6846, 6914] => 0.93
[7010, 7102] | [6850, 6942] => 0.96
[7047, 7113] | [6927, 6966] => 0.97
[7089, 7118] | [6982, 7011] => 0.97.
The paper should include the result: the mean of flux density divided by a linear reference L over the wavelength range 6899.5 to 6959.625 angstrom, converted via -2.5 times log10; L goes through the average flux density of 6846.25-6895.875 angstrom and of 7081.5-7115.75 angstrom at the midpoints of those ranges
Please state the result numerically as 0.001 mag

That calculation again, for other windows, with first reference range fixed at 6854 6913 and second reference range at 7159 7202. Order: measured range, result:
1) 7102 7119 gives -0.01 mag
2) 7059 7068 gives -0.01 mag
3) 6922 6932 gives 0.01 mag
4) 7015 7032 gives 0.01 mag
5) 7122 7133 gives 0.00 mag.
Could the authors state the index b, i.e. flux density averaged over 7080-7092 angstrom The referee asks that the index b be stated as 3.15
